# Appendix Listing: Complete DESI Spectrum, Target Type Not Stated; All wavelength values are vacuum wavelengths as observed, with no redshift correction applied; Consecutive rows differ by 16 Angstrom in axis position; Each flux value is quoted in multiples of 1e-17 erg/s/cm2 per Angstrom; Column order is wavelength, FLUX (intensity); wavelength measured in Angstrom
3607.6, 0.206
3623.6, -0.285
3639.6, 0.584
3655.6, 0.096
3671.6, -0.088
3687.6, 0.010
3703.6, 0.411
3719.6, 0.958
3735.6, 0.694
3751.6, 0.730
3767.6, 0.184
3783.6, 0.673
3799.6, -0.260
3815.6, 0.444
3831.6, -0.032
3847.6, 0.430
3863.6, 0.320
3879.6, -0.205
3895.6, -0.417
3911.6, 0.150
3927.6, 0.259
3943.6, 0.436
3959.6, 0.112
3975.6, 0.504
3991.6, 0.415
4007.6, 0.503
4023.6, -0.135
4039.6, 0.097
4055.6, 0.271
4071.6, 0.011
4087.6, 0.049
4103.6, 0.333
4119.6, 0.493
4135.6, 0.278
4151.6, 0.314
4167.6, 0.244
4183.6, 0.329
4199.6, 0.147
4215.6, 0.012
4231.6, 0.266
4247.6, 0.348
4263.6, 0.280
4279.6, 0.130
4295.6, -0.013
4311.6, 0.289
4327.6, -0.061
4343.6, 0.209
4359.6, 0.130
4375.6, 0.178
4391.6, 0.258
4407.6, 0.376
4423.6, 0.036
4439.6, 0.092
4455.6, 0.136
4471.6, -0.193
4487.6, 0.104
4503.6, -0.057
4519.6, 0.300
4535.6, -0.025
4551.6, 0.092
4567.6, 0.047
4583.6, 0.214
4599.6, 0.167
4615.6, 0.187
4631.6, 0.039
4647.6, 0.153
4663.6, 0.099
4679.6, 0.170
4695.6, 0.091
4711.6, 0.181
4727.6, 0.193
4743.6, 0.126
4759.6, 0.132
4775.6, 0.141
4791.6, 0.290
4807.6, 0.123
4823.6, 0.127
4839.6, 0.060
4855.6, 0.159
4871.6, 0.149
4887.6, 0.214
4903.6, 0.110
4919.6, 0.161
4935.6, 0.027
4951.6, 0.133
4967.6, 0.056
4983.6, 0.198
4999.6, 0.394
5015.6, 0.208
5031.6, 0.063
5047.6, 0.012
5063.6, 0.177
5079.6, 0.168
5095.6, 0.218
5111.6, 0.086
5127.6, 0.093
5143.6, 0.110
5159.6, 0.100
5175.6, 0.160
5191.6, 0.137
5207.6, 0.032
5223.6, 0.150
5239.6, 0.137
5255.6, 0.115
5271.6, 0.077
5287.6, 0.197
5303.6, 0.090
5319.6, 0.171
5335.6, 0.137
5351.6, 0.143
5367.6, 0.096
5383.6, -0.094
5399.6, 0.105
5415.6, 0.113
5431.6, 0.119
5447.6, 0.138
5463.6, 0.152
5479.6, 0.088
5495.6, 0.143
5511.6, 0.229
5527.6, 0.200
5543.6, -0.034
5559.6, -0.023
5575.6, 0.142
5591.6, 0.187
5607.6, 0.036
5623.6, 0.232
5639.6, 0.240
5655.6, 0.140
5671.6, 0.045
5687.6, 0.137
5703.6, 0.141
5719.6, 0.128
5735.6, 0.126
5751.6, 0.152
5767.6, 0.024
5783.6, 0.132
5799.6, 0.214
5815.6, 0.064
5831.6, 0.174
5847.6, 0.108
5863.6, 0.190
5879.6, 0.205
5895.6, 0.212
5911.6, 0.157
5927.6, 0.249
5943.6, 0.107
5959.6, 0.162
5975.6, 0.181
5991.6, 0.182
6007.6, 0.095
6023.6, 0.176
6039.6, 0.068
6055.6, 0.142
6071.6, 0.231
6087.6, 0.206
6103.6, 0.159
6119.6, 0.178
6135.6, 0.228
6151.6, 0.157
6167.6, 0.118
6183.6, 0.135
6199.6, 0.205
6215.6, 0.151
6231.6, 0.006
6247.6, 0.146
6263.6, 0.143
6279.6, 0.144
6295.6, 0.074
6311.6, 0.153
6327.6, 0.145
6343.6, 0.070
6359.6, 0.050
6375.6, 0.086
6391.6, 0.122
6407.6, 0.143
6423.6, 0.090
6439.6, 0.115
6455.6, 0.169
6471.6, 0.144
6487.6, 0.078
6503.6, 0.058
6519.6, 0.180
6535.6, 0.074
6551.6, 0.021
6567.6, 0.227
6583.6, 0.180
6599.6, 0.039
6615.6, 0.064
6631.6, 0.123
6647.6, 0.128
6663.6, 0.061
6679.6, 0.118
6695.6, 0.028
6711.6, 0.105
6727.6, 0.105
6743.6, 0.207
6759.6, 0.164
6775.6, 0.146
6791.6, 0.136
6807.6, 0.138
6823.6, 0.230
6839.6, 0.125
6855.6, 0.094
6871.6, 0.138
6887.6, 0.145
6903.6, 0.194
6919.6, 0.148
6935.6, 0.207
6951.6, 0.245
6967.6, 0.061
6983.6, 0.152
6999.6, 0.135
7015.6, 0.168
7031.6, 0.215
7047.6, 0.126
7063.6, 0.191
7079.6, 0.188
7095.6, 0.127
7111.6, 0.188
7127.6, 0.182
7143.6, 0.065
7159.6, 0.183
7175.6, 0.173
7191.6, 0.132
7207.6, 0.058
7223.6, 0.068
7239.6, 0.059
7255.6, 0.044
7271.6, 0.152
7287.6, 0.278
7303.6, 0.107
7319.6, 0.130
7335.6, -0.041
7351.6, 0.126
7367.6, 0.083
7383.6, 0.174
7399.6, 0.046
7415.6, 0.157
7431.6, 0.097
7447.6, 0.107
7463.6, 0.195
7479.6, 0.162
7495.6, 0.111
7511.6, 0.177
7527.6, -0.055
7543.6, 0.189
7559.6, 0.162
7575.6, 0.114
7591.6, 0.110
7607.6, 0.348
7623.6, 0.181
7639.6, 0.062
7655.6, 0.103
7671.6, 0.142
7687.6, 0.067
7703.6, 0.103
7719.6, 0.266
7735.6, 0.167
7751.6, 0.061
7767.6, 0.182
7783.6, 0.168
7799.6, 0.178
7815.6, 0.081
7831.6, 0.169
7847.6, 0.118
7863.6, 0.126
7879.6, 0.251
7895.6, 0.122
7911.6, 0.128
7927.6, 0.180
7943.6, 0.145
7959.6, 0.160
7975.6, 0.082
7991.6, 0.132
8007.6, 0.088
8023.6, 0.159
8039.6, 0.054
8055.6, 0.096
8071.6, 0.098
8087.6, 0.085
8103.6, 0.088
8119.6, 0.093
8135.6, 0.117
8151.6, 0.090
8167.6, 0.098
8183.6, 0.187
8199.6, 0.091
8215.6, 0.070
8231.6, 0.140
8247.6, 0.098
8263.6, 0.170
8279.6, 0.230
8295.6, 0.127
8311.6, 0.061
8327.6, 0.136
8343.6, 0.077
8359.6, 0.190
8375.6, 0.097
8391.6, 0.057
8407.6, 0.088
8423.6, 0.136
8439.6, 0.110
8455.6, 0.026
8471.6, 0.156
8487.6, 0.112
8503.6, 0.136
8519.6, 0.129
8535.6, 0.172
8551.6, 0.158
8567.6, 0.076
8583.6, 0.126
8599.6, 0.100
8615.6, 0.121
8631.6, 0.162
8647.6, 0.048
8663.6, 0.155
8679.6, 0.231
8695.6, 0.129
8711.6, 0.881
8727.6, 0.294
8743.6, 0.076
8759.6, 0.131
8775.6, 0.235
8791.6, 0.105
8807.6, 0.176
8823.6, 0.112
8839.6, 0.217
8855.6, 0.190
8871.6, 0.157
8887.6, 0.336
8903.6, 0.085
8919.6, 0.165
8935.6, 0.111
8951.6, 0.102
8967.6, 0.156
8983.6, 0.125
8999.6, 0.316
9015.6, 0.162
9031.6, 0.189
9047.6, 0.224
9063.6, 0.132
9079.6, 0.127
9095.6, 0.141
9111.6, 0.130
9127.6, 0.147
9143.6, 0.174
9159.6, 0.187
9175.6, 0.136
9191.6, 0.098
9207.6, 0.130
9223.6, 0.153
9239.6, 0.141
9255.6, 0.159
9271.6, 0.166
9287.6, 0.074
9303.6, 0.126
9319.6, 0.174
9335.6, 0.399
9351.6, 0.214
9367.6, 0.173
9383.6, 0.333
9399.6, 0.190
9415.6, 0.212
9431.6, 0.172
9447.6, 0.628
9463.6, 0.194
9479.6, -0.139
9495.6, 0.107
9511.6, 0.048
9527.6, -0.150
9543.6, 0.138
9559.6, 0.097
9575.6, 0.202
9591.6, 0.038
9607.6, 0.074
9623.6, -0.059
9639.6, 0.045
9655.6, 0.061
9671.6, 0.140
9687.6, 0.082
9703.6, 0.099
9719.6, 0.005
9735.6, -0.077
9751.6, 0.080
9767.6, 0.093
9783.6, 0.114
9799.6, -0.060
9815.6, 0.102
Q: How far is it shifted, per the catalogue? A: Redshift 1.337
